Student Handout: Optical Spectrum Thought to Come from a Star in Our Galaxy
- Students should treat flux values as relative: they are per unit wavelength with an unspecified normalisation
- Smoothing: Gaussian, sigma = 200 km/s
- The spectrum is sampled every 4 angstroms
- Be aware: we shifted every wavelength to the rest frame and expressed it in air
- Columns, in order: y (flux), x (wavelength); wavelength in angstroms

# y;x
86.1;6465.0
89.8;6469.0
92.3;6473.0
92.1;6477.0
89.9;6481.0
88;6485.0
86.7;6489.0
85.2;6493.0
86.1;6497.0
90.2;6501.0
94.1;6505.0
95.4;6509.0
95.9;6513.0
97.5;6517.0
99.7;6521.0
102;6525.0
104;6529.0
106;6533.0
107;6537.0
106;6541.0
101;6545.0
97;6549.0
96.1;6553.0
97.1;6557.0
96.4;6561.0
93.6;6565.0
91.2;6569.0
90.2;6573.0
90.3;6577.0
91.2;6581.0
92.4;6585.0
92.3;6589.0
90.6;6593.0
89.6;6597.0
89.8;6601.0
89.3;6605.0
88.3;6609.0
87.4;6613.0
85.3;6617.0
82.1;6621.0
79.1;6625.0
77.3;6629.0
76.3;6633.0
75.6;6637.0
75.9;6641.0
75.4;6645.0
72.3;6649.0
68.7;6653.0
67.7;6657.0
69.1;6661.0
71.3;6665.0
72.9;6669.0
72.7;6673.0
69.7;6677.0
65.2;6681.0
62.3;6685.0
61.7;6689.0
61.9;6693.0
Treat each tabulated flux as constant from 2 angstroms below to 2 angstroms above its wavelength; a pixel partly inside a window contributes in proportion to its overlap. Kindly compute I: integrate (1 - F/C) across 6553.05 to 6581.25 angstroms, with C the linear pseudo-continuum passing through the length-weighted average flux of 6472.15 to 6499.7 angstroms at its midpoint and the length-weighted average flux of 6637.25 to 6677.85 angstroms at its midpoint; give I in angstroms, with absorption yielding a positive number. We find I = -4.4 angstroms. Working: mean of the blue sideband 88.5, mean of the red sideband 71.8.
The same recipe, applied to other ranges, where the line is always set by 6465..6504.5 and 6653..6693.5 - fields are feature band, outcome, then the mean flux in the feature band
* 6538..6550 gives -2.9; 102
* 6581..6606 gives -4.6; 90.8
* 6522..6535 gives -3.0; 104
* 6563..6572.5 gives -1.5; 92.1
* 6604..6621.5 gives -2.9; 86.7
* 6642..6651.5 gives -0.4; 73.8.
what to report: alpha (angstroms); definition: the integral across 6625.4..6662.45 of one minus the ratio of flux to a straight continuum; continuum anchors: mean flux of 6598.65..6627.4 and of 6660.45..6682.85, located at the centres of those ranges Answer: 2.0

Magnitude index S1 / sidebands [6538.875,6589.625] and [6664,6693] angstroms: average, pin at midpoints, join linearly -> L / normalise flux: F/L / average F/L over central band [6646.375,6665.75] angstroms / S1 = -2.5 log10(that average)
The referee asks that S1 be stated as 0.04 mag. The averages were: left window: 95.1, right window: 67.4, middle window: 69.9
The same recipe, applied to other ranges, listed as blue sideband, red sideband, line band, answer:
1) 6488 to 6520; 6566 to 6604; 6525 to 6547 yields -0.15 mag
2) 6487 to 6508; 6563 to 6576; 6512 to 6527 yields -0.11 mag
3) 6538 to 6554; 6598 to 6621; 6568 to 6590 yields 0.03 mag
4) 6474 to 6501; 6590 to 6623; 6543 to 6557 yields -0.11 mag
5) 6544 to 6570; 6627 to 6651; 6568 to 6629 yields -0.03 mag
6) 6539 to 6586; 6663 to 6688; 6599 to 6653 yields 0.00 mag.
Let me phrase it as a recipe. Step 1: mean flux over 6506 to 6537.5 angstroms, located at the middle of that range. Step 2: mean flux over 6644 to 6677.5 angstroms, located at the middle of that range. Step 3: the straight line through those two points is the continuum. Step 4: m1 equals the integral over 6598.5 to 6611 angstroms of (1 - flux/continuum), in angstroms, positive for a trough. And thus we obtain -0.9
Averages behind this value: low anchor 100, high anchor 71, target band 89.2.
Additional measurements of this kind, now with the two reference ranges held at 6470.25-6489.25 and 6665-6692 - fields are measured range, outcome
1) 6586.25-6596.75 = -1.88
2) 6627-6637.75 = -0.56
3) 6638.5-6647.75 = -0.50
